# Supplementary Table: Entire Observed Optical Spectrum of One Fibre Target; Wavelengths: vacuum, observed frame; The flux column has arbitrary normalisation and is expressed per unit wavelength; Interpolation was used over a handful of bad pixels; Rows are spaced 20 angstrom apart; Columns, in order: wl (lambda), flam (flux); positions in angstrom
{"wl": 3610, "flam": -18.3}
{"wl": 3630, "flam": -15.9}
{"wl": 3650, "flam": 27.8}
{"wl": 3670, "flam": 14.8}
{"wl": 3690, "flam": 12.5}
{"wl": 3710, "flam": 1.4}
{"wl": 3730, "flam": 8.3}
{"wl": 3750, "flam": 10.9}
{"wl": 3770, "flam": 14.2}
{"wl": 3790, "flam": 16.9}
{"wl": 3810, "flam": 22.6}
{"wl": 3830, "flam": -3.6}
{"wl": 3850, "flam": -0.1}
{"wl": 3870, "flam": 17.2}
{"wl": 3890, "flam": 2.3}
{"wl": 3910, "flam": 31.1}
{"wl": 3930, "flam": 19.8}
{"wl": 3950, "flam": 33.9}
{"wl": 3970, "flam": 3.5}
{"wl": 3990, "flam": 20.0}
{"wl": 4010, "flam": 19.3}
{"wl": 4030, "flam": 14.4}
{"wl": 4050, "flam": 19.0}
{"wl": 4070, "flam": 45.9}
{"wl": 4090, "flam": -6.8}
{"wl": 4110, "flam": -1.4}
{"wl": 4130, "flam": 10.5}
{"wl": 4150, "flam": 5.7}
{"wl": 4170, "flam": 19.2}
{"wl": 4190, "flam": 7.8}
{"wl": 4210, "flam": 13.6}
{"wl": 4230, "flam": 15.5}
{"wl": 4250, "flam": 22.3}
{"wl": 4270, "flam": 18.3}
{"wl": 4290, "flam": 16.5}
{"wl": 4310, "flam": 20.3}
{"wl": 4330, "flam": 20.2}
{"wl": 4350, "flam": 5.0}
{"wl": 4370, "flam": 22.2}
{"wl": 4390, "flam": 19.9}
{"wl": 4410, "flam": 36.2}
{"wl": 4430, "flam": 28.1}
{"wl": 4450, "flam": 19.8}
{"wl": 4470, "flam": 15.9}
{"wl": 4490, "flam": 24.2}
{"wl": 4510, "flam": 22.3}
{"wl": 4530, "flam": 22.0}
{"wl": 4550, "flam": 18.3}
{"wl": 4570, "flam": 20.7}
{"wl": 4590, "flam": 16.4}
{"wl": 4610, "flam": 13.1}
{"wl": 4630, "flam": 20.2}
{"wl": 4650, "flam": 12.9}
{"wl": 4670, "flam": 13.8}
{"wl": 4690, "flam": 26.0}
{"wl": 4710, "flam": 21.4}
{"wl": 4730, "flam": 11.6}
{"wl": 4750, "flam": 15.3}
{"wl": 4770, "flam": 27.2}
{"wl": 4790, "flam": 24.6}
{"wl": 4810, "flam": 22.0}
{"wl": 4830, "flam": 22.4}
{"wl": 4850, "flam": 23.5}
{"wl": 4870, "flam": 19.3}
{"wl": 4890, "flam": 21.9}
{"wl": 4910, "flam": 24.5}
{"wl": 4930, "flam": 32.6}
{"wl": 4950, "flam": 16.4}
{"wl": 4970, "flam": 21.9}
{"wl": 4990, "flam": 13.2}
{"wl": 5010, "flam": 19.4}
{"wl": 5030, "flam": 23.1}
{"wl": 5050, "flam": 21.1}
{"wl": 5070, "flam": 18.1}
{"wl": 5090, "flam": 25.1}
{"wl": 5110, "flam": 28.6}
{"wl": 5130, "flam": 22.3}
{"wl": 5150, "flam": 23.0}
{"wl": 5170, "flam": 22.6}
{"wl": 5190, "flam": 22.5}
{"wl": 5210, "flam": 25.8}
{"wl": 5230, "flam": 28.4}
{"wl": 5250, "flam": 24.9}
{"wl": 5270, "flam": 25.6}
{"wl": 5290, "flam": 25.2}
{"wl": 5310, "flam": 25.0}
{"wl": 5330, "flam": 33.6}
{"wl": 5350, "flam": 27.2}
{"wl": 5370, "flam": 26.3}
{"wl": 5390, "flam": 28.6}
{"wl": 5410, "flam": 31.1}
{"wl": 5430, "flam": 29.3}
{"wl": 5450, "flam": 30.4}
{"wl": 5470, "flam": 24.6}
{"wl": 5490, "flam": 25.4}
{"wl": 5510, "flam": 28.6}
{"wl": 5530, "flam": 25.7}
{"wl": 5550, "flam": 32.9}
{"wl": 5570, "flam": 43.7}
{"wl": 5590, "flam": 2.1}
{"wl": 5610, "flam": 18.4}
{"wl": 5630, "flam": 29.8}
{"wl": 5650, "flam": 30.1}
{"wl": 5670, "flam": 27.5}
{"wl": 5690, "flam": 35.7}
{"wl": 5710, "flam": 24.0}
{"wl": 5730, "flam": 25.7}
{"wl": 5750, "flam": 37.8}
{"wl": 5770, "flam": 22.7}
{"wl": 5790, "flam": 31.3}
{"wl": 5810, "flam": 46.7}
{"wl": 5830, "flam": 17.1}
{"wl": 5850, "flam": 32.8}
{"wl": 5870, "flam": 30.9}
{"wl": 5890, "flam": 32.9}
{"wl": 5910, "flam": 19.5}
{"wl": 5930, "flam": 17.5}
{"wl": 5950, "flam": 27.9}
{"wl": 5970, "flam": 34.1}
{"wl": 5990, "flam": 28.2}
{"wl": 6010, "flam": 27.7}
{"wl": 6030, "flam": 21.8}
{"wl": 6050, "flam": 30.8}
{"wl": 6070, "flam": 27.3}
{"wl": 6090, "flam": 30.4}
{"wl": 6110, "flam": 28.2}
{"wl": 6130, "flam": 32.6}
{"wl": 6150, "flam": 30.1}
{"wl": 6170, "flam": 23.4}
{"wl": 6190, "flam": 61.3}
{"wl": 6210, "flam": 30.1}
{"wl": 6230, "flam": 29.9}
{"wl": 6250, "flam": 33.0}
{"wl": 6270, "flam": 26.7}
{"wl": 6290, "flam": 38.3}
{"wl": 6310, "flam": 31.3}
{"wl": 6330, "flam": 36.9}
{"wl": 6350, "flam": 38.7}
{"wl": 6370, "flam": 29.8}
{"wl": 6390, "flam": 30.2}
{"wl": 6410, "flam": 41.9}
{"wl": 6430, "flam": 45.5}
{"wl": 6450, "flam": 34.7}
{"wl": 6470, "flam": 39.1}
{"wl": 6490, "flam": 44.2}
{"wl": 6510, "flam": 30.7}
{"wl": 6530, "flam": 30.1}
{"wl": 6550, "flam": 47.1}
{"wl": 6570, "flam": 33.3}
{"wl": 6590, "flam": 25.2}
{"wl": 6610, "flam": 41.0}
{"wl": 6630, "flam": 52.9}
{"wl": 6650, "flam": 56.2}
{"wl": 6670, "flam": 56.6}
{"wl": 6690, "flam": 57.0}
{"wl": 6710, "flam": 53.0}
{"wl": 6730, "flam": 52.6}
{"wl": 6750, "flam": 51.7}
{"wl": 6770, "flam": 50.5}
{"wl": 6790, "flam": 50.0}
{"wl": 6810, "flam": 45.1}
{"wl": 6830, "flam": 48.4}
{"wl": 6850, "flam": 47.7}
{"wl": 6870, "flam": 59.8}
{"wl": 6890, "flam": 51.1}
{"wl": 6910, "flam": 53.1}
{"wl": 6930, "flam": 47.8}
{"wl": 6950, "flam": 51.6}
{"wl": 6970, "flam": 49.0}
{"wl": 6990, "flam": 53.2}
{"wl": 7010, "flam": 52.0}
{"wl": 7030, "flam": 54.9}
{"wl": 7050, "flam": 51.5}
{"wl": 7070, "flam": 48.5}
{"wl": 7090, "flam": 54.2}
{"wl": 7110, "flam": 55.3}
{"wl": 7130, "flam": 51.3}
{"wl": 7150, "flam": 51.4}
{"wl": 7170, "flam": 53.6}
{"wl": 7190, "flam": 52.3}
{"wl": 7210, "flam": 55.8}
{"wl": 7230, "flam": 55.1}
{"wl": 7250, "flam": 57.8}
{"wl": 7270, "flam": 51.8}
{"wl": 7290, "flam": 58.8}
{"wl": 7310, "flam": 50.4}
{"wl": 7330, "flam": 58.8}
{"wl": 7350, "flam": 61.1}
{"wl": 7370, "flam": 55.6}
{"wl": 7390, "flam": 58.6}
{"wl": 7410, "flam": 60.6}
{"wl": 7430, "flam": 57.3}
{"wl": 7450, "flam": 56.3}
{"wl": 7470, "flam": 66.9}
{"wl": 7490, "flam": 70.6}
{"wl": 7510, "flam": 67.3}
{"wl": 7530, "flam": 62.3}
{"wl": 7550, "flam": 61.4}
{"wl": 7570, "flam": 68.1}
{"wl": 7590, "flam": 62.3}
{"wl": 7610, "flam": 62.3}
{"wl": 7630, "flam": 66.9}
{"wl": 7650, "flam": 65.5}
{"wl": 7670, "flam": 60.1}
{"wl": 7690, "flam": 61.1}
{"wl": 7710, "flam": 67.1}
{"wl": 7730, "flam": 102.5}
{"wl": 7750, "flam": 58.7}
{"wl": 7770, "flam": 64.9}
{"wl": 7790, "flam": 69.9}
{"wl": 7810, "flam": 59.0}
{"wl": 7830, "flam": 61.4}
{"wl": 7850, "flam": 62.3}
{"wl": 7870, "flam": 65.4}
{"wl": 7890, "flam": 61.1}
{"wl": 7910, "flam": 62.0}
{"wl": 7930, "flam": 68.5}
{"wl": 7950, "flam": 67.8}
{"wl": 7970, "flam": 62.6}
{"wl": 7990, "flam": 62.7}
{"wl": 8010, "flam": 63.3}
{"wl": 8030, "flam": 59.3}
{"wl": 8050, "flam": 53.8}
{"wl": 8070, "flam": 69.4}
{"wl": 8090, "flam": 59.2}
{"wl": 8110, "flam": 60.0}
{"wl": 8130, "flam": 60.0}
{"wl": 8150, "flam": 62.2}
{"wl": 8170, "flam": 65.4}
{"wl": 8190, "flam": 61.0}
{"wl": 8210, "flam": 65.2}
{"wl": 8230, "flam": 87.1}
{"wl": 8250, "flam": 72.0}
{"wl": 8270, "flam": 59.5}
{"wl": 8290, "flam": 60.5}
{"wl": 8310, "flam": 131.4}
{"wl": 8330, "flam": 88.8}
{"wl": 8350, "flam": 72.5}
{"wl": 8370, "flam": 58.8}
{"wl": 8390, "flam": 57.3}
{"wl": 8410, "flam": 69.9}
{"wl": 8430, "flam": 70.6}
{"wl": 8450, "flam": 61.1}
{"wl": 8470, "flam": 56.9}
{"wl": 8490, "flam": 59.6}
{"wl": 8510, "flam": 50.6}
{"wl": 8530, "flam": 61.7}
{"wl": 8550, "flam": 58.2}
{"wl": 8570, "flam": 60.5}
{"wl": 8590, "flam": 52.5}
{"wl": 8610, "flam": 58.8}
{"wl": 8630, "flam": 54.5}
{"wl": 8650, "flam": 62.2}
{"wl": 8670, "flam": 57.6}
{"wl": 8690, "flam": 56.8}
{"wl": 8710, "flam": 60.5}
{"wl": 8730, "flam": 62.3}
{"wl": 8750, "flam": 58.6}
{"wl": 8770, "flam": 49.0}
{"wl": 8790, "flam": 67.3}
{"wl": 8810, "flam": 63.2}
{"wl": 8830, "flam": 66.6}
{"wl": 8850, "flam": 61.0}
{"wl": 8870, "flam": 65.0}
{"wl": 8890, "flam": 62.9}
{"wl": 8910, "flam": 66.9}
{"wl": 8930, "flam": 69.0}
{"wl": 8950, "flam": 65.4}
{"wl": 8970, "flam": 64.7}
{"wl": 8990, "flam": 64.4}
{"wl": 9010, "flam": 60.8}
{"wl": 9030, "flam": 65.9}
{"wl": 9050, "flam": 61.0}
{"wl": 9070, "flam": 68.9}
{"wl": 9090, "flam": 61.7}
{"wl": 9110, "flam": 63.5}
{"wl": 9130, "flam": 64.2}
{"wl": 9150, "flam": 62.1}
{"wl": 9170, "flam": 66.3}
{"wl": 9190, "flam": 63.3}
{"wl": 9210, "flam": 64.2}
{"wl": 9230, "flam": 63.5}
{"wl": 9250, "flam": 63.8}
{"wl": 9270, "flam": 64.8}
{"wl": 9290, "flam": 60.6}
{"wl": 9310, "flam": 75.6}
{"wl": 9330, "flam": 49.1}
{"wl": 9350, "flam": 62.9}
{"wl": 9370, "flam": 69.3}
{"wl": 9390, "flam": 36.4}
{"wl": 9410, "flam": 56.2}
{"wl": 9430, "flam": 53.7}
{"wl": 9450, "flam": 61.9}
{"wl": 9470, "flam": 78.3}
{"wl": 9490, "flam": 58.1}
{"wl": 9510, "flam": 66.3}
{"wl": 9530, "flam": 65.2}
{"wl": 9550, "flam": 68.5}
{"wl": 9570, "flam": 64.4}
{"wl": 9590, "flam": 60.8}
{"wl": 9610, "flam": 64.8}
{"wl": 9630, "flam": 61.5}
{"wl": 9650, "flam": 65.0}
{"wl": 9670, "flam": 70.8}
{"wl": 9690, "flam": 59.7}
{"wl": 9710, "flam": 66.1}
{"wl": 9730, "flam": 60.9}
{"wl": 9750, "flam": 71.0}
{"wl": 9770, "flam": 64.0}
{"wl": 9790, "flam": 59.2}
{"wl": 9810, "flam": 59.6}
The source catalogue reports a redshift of 0.661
